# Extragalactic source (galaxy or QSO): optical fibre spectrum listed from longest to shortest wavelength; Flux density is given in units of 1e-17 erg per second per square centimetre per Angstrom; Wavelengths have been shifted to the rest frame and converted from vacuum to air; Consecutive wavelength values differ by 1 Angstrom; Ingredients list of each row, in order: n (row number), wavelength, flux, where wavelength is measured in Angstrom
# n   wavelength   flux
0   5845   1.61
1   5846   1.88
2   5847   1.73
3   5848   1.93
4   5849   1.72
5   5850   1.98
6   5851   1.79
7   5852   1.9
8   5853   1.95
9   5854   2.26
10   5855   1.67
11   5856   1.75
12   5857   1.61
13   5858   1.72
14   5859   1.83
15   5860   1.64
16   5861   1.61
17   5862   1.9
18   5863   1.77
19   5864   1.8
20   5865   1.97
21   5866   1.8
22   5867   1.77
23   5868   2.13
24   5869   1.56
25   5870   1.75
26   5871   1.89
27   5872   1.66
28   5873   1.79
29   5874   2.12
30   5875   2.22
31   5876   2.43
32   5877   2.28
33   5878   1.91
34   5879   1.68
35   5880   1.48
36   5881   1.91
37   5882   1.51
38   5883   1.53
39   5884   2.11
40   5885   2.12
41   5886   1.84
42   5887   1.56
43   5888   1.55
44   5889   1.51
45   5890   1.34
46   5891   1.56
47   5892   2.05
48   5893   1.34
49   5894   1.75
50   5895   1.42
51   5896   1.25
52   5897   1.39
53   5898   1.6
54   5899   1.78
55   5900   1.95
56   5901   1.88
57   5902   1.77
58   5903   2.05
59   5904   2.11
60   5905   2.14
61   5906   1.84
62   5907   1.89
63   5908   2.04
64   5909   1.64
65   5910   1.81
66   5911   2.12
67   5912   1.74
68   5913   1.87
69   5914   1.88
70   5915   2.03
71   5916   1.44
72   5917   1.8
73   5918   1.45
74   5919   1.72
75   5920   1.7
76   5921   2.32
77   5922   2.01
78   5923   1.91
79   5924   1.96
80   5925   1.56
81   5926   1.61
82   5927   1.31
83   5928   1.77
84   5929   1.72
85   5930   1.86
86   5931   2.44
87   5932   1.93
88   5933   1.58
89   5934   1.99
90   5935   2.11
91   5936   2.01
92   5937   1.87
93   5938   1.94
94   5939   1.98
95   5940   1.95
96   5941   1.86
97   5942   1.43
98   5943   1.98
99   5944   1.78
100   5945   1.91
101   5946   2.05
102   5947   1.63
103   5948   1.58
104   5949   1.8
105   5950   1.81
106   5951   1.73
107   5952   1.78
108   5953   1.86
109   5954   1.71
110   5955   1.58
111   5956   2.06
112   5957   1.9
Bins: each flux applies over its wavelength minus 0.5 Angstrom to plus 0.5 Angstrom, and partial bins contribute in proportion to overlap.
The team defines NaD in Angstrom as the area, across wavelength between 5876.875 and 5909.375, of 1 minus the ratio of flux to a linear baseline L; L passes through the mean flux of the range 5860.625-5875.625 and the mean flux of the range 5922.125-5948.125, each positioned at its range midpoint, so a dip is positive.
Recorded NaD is 1.9 Angstrom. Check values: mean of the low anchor 1.86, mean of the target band 1.75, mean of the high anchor 1.84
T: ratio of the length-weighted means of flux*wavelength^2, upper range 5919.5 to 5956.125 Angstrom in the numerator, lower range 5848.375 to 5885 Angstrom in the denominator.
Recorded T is 1.0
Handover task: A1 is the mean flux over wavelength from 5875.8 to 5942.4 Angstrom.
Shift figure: 1.8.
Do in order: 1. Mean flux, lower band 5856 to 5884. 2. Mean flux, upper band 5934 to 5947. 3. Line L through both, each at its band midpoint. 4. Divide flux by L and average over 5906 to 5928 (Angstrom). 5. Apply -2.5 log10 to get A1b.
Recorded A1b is 0.044 mag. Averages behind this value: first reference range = 1.83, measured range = 1.8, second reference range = 1.9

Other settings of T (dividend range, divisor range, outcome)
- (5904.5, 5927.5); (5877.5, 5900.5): 1.11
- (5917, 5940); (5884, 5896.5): 1.15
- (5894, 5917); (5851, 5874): 1.01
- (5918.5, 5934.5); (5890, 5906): 1.07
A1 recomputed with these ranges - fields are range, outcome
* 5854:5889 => 1.82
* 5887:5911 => 1.73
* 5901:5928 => 1.83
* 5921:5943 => 1.86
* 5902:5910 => 1.94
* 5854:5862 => 1.74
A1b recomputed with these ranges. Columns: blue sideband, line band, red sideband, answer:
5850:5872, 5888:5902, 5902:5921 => 0.150 mag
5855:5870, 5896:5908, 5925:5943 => -0.016 mag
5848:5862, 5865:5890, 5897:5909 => 0.007 mag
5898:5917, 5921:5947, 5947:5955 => -0.045 mag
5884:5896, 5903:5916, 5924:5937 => -0.107 mag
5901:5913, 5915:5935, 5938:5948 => 0.040 mag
